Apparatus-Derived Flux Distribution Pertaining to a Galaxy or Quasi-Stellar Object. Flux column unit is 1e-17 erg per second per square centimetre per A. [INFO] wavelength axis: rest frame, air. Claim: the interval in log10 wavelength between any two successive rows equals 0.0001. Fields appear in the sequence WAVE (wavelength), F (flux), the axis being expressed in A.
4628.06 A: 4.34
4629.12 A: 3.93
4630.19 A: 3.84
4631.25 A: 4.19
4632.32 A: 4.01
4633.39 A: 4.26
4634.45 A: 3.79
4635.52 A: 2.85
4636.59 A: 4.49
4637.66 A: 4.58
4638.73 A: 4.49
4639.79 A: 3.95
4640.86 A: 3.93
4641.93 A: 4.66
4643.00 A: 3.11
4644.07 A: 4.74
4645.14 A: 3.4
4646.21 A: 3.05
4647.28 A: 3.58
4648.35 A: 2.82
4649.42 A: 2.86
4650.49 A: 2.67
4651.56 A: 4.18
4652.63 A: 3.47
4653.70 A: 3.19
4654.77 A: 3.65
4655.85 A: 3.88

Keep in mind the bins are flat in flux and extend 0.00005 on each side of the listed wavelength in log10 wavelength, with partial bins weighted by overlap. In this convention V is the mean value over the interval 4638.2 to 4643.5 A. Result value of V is 4.04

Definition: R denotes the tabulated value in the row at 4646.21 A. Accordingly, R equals 3.05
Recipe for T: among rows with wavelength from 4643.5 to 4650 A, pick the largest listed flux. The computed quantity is 4.74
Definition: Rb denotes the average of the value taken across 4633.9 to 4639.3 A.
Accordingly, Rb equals 4.04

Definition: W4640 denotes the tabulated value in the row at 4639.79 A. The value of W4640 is 3.95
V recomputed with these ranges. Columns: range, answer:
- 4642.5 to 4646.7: 3.58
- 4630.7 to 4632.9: 4.1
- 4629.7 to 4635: 4.02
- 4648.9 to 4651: 2.77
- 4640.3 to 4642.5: 4.27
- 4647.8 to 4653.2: 3.2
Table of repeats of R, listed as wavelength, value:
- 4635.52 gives 2.85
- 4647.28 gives 3.58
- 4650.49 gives 2.67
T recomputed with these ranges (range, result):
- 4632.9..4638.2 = 4.58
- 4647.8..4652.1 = 4.18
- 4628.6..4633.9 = 4.26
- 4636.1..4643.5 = 4.66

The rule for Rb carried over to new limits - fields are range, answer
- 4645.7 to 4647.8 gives 3.32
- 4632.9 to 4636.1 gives 3.64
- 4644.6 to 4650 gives 3.14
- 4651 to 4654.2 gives 3.61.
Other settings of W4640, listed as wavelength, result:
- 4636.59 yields 4.49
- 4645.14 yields 3.4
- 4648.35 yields 2.82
